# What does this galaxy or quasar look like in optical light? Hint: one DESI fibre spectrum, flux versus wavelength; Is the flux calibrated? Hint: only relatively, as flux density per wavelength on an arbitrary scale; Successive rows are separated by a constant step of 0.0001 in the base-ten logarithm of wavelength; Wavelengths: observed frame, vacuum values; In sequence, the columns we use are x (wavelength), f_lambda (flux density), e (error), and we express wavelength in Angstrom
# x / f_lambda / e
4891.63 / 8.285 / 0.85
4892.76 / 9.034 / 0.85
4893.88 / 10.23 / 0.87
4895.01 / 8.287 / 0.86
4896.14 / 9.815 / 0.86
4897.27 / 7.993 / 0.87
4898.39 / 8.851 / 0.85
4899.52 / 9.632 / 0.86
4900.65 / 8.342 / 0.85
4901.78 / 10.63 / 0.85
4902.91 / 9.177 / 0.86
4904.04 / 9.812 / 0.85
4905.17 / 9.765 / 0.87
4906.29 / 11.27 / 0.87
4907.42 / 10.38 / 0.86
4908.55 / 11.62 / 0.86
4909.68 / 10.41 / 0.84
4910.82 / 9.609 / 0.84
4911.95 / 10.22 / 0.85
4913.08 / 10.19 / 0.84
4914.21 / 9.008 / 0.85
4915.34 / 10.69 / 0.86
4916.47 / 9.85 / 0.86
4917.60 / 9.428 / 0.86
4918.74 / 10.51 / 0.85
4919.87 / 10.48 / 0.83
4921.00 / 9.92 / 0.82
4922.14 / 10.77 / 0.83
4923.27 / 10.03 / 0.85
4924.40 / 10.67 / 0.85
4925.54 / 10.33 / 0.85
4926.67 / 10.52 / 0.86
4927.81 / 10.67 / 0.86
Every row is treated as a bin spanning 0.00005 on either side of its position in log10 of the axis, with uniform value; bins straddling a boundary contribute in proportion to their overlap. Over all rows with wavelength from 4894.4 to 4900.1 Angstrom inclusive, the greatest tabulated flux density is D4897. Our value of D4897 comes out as 9.815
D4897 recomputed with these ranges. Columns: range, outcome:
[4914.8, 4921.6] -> 10.69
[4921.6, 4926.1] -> 10.77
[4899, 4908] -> 11.27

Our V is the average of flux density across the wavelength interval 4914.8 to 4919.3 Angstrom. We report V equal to 10.1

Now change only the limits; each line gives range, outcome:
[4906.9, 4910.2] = 10.8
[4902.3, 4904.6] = 9.51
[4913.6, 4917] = 9.87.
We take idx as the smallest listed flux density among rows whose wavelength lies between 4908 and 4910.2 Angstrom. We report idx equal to 10.41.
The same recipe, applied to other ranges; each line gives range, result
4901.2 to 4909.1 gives 9.177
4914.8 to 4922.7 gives 9.428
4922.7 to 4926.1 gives 10.03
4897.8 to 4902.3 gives 8.342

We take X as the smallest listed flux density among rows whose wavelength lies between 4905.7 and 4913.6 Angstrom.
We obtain 9.609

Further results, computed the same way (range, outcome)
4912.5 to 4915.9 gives 9.008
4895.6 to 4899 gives 7.993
